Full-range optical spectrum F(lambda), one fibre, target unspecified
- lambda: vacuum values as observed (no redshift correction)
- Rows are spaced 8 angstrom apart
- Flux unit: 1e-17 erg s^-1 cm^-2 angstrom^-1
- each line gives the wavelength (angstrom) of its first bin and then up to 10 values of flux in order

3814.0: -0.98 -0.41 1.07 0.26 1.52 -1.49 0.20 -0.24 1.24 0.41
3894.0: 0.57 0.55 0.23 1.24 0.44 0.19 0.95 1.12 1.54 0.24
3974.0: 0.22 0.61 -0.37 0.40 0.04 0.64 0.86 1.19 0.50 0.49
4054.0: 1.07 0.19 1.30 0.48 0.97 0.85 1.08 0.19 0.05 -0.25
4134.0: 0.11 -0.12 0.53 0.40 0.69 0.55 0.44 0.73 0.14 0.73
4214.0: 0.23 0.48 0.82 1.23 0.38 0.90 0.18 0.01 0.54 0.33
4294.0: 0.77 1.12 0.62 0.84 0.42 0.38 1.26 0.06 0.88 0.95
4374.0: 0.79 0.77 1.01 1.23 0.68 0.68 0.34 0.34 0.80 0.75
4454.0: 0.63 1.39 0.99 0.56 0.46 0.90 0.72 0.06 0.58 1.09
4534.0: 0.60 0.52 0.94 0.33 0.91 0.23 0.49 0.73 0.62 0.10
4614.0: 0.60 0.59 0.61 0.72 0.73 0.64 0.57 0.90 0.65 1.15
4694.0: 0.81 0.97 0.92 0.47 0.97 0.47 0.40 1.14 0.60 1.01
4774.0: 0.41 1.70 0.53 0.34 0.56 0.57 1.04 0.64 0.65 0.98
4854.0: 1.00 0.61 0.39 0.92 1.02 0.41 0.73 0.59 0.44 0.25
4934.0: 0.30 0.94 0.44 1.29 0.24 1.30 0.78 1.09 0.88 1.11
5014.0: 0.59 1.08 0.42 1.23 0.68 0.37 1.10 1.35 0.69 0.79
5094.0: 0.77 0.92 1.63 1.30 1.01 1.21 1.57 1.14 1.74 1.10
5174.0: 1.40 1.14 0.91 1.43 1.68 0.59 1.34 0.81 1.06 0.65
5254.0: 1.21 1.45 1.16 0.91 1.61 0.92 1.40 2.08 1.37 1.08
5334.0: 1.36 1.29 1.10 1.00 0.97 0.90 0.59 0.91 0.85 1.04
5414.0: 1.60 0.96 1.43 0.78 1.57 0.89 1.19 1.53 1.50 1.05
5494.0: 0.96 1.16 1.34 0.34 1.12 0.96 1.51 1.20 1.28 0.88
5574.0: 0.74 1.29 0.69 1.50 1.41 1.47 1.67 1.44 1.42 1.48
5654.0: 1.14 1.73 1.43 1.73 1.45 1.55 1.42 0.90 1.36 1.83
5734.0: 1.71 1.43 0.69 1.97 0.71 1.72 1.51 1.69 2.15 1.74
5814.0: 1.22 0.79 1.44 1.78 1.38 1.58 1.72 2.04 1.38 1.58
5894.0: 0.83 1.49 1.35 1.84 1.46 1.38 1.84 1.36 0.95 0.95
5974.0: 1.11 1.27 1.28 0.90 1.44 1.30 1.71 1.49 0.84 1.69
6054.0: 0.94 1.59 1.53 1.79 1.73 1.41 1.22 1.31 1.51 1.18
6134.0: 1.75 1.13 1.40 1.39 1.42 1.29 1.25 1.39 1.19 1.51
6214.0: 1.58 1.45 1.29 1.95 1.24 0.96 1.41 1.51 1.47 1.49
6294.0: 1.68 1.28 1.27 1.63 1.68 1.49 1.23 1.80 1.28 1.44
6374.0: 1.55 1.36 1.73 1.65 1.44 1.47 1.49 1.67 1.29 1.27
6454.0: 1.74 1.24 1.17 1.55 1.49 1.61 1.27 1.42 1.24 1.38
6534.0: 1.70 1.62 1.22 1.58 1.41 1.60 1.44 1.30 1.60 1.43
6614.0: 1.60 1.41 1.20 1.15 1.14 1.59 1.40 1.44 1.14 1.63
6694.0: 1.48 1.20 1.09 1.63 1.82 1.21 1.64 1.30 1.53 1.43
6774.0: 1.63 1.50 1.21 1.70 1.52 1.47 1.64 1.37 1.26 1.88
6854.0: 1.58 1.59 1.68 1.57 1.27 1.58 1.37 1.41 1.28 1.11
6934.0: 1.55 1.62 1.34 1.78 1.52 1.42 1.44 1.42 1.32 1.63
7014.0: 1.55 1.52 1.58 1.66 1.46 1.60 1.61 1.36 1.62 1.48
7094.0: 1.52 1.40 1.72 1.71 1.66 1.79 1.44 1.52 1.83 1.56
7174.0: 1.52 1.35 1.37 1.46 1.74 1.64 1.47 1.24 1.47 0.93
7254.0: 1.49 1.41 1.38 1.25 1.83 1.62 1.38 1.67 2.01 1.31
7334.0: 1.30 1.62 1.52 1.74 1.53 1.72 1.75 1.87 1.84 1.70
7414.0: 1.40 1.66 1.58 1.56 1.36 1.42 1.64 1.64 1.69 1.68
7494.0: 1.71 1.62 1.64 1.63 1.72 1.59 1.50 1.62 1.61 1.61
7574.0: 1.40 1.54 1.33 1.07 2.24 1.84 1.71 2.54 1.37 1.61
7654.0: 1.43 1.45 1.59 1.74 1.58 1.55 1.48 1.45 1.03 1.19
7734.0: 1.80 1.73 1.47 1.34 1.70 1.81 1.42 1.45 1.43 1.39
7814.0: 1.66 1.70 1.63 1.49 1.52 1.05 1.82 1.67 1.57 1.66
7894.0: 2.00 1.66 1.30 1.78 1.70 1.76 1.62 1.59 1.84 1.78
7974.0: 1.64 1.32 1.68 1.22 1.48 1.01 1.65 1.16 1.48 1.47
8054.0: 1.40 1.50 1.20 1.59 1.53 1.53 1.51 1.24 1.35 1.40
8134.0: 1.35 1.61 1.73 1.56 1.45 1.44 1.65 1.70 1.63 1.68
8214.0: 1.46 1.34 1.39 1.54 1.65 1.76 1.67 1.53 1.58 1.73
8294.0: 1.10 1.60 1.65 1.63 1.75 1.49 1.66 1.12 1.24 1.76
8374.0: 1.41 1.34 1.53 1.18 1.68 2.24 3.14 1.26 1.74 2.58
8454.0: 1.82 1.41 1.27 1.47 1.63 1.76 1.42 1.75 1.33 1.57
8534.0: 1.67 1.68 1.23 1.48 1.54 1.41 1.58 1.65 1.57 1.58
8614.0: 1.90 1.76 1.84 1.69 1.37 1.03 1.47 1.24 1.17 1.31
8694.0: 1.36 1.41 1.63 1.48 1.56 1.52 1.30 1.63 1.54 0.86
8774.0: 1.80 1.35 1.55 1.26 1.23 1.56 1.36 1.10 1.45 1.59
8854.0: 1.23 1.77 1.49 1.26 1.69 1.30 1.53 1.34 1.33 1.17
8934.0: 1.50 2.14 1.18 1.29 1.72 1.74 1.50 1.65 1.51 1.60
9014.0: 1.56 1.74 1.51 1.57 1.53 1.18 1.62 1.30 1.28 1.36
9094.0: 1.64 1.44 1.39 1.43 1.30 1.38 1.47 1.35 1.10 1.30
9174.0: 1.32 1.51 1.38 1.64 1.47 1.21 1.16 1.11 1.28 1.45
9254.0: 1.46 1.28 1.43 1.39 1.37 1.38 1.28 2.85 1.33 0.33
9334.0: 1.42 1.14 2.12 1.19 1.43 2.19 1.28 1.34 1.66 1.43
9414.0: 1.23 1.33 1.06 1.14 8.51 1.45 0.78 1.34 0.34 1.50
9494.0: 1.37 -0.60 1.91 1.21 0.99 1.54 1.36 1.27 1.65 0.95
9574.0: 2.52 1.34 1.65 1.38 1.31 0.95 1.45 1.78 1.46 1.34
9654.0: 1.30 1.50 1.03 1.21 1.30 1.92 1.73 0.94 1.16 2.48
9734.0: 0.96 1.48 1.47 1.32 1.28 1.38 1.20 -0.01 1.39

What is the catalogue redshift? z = 0.283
